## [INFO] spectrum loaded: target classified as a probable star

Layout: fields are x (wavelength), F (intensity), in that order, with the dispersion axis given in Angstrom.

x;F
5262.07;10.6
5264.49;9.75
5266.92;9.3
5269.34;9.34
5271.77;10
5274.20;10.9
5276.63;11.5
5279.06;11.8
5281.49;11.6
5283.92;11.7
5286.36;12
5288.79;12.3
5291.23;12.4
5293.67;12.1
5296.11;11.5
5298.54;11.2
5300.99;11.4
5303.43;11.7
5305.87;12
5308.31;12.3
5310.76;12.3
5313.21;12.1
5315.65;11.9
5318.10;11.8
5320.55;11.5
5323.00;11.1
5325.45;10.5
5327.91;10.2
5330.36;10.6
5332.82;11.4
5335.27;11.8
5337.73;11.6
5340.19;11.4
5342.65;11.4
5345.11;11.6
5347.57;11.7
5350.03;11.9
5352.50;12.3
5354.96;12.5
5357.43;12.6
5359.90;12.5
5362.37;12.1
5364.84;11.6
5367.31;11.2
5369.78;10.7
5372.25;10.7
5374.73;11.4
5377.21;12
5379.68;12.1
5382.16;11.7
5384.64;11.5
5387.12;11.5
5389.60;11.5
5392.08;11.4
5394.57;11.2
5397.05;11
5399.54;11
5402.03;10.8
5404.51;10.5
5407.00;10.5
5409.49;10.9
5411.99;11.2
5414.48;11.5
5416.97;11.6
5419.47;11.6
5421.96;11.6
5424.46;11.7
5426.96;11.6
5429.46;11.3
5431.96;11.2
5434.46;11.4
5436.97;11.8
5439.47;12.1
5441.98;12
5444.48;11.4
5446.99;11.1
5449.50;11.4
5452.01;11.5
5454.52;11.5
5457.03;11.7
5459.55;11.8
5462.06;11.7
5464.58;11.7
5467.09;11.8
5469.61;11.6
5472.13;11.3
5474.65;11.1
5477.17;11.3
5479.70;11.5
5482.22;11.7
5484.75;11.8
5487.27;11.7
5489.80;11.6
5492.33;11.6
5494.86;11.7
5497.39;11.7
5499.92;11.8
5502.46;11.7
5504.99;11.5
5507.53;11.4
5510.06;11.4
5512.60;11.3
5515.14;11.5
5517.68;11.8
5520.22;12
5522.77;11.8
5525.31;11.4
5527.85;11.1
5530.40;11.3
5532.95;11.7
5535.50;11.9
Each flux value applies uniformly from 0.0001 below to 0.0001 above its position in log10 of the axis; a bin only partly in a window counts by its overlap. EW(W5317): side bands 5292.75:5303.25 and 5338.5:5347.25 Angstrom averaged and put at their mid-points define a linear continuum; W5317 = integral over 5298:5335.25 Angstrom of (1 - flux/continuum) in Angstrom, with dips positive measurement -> 0.2 Angstrom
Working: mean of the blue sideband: 11.5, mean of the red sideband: 11.5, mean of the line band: 11.5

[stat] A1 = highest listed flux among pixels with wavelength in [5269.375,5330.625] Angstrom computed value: 12.4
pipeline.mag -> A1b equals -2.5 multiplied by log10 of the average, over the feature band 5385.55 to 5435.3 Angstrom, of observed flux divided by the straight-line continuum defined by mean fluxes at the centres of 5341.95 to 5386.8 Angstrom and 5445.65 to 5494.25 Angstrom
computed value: 0.04 mag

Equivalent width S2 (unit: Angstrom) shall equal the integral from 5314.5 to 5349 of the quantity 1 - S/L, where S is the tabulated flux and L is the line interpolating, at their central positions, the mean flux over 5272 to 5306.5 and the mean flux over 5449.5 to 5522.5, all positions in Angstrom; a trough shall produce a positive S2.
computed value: 1.0 Angstrom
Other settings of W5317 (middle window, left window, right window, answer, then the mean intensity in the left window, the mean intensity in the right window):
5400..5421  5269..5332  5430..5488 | 0.84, 11.5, 11.6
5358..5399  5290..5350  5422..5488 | 0.19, 11.6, 11.6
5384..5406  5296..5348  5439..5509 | 0.77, 11.5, 11.6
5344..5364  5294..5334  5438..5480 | -1.11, 11.5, 11.6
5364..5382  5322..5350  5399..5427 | -0.29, 11.2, 11.2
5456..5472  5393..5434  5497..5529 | -0.42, 11.2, 11.6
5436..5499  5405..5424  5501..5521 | -0.98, 11.3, 11.6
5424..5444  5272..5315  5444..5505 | -0.02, 11.8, 11.6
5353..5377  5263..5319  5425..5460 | -0.51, 11.4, 11.6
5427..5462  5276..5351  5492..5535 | 0.09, 11.6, 11.6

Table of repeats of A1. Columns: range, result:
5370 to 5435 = 12.1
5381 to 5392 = 11.7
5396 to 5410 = 11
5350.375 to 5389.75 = 12.6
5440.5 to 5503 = 12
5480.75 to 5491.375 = 11.8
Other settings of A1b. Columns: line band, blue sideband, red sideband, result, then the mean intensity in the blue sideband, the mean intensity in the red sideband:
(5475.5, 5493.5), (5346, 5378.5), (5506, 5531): 0.00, 11.8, 11.5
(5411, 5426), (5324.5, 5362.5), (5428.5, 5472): 0.00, 11.6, 11.6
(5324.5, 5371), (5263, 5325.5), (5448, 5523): -0.01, 11.4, 11.6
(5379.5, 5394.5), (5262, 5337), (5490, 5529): -0.01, 11.3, 11.6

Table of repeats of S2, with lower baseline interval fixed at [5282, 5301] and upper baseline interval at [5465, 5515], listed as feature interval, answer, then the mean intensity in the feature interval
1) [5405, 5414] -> 0.60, 10.9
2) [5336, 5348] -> 0.23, 11.5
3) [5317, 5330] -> 0.89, 11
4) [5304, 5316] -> -0.31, 12.1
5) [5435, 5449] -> -0.03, 11.6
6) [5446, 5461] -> 0.13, 11.5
